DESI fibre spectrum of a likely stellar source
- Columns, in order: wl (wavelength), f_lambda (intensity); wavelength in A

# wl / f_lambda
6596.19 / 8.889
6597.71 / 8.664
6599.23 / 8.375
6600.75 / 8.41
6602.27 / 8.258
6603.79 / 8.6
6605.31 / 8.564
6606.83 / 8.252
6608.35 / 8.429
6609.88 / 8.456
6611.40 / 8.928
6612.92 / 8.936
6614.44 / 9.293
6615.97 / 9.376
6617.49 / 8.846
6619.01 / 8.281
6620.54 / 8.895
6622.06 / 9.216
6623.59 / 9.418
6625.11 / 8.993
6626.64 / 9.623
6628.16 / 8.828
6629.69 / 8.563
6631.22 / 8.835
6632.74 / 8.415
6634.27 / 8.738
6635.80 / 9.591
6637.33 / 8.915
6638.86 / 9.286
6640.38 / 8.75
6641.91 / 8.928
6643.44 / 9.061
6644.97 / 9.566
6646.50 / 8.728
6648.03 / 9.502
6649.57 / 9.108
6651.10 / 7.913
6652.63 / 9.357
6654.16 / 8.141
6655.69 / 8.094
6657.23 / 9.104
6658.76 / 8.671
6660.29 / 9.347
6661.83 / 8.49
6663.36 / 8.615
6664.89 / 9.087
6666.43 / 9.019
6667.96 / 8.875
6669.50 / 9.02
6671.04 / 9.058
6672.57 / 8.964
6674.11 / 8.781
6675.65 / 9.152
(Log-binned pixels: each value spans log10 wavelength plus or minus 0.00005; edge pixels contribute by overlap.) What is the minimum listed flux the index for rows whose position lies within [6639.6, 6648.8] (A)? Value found 8.728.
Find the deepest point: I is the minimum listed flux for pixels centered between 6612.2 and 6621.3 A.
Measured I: 8.281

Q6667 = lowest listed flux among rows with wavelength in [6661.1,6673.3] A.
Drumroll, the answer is 8.49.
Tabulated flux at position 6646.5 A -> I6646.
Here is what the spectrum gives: 8.728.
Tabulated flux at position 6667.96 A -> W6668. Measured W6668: 8.875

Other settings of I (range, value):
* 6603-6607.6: 8.252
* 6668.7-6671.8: 9.02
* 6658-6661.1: 8.671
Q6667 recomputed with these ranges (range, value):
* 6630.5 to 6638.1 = 8.415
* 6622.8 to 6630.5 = 8.563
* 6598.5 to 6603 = 8.258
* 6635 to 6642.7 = 8.75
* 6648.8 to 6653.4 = 7.913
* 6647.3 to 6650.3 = 9.108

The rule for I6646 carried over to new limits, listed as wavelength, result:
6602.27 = 8.258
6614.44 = 9.293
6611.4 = 8.928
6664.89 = 9.087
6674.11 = 8.781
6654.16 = 8.141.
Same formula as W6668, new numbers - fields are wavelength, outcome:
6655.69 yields 8.094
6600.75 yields 8.41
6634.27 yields 8.738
